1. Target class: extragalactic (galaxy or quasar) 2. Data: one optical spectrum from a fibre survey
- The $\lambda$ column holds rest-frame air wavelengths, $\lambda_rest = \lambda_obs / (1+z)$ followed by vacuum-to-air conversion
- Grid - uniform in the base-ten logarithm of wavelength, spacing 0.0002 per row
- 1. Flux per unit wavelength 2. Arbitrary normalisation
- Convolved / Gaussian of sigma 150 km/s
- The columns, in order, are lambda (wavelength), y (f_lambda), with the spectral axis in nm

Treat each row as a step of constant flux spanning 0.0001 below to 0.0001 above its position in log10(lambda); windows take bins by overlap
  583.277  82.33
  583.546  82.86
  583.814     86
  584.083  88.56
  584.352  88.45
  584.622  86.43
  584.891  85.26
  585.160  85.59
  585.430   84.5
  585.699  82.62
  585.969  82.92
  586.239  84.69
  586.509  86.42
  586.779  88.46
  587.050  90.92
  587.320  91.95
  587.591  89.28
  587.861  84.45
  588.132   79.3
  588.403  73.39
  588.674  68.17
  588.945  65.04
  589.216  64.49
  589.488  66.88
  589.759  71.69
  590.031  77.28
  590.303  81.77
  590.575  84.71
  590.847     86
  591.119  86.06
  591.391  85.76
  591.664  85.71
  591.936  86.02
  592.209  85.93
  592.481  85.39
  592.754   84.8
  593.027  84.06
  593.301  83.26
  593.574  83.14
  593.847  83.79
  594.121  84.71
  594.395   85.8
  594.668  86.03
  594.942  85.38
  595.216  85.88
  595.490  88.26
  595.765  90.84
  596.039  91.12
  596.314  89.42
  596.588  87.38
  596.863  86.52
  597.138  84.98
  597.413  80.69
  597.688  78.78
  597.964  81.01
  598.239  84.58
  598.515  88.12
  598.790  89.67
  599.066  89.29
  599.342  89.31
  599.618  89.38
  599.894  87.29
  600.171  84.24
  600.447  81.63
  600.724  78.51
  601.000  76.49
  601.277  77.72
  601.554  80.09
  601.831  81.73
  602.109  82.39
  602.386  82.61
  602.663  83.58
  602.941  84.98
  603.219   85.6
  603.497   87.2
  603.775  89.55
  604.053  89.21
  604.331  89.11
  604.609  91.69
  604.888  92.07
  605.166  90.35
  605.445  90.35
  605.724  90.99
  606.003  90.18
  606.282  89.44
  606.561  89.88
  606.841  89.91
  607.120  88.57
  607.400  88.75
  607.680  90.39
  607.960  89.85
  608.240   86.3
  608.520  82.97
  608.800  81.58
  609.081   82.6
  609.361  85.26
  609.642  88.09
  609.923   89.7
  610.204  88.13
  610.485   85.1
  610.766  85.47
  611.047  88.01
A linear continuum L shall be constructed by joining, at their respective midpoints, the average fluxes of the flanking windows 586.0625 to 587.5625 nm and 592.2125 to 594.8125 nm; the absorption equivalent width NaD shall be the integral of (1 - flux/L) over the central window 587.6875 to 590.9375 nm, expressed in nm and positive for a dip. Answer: 0.44 nm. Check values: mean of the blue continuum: 88.4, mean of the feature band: 75.3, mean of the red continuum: 84.6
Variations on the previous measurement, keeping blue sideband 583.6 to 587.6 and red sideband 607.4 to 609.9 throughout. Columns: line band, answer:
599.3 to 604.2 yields 0.140 nm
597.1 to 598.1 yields 0.063 nm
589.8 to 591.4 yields 0.071 nm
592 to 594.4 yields 0.055 nm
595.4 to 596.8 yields -0.046 nm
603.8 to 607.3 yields -0.156 nm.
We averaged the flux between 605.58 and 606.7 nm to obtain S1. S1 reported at 90.1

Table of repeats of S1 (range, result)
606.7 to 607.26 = 89.2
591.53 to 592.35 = 86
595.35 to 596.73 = 89.4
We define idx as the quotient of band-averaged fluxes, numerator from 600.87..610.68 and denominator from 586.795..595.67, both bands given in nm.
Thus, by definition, 1.05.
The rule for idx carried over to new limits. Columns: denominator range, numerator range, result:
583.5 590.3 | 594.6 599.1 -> 1.06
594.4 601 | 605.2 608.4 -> 1.04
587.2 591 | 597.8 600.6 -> 1.11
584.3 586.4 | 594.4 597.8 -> 1.02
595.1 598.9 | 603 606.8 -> 1.04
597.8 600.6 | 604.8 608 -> 1.04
